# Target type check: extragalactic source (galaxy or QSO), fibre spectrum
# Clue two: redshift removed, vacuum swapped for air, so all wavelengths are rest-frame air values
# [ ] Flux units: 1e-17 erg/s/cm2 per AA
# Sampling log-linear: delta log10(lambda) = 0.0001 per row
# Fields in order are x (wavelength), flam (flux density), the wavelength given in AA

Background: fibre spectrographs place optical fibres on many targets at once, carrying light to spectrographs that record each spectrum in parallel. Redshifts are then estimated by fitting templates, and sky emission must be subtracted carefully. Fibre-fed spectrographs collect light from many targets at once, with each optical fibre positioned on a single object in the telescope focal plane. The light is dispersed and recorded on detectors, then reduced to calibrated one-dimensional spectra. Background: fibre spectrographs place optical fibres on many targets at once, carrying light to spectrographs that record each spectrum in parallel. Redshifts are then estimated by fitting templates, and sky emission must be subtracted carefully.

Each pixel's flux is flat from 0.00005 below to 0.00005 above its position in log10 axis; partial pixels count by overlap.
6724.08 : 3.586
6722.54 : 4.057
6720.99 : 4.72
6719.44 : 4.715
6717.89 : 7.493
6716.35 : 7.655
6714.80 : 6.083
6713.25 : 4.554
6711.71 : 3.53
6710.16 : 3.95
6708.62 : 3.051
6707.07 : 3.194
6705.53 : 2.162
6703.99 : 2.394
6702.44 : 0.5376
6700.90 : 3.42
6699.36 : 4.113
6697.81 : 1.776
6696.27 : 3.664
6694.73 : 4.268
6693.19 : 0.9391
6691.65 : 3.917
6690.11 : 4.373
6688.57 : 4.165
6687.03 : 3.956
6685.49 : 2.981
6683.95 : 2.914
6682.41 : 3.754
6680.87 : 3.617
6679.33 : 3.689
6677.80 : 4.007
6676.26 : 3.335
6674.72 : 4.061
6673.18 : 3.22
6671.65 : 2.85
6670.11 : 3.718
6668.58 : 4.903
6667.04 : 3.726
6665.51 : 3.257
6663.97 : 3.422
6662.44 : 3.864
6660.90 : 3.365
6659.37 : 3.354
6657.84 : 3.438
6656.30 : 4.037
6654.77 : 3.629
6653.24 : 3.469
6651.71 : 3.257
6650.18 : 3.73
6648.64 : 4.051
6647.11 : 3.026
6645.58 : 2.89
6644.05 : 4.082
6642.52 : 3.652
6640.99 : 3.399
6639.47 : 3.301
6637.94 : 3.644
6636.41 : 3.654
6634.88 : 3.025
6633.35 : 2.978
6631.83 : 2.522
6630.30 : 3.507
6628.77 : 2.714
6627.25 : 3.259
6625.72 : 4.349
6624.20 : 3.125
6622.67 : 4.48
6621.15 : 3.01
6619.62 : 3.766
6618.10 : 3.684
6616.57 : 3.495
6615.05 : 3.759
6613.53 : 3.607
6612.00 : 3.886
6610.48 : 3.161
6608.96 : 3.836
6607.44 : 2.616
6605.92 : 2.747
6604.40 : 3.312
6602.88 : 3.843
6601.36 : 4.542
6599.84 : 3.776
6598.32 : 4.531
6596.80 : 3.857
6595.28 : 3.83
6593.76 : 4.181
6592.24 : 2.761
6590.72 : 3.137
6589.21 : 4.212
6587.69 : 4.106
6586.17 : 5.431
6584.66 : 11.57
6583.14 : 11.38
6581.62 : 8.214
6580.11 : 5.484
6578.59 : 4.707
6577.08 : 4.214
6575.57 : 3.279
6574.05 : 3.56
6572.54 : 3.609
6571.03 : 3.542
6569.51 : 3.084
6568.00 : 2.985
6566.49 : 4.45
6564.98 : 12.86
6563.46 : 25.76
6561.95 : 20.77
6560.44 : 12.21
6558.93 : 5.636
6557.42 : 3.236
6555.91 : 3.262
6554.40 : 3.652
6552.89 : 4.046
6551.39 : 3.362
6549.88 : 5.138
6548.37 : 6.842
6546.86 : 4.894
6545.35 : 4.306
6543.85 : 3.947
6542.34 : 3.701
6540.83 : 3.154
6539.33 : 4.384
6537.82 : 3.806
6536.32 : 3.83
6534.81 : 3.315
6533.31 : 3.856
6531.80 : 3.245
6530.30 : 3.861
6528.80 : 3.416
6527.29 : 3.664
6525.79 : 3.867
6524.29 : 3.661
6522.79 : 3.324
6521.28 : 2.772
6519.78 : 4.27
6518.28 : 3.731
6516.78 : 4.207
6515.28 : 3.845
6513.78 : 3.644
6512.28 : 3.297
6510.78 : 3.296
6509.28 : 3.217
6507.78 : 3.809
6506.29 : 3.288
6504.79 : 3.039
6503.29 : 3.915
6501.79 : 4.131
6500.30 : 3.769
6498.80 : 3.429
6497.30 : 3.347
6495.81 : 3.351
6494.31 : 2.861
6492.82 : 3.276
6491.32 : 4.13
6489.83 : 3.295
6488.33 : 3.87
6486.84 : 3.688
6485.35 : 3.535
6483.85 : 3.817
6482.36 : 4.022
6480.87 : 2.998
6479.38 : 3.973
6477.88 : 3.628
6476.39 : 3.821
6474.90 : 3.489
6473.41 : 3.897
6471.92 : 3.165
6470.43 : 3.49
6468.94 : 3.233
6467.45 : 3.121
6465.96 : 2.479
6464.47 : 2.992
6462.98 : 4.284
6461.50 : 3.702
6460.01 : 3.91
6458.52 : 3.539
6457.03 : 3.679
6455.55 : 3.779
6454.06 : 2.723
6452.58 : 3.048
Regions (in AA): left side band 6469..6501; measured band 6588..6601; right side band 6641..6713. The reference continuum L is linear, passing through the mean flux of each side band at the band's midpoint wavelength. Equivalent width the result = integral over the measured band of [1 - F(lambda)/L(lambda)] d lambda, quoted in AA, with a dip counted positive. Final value -1.3 AA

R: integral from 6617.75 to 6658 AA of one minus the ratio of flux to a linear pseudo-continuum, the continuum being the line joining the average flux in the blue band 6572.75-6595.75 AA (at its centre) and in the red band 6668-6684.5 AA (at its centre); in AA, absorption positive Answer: 8.0 AA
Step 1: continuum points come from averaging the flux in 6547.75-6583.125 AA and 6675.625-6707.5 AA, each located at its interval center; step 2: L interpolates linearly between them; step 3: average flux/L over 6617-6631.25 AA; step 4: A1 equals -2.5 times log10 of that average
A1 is 0.40 mag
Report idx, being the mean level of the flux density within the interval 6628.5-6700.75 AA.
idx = 3.48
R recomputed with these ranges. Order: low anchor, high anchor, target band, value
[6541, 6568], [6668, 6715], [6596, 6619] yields 8.6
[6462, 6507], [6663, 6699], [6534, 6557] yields -3.8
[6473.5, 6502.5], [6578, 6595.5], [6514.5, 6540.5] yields 4.6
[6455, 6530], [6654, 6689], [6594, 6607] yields -0.7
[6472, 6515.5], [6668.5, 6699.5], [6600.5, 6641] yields 0.7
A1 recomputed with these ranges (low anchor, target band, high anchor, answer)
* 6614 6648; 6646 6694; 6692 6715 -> -0.09 mag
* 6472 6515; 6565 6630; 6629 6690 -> -0.21 mag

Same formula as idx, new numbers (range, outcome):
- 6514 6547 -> 3.75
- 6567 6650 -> 4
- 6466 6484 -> 3.5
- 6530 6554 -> 4.1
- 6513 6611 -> 5.04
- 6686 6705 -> 3.11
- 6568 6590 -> 5.37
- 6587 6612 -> 3.66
